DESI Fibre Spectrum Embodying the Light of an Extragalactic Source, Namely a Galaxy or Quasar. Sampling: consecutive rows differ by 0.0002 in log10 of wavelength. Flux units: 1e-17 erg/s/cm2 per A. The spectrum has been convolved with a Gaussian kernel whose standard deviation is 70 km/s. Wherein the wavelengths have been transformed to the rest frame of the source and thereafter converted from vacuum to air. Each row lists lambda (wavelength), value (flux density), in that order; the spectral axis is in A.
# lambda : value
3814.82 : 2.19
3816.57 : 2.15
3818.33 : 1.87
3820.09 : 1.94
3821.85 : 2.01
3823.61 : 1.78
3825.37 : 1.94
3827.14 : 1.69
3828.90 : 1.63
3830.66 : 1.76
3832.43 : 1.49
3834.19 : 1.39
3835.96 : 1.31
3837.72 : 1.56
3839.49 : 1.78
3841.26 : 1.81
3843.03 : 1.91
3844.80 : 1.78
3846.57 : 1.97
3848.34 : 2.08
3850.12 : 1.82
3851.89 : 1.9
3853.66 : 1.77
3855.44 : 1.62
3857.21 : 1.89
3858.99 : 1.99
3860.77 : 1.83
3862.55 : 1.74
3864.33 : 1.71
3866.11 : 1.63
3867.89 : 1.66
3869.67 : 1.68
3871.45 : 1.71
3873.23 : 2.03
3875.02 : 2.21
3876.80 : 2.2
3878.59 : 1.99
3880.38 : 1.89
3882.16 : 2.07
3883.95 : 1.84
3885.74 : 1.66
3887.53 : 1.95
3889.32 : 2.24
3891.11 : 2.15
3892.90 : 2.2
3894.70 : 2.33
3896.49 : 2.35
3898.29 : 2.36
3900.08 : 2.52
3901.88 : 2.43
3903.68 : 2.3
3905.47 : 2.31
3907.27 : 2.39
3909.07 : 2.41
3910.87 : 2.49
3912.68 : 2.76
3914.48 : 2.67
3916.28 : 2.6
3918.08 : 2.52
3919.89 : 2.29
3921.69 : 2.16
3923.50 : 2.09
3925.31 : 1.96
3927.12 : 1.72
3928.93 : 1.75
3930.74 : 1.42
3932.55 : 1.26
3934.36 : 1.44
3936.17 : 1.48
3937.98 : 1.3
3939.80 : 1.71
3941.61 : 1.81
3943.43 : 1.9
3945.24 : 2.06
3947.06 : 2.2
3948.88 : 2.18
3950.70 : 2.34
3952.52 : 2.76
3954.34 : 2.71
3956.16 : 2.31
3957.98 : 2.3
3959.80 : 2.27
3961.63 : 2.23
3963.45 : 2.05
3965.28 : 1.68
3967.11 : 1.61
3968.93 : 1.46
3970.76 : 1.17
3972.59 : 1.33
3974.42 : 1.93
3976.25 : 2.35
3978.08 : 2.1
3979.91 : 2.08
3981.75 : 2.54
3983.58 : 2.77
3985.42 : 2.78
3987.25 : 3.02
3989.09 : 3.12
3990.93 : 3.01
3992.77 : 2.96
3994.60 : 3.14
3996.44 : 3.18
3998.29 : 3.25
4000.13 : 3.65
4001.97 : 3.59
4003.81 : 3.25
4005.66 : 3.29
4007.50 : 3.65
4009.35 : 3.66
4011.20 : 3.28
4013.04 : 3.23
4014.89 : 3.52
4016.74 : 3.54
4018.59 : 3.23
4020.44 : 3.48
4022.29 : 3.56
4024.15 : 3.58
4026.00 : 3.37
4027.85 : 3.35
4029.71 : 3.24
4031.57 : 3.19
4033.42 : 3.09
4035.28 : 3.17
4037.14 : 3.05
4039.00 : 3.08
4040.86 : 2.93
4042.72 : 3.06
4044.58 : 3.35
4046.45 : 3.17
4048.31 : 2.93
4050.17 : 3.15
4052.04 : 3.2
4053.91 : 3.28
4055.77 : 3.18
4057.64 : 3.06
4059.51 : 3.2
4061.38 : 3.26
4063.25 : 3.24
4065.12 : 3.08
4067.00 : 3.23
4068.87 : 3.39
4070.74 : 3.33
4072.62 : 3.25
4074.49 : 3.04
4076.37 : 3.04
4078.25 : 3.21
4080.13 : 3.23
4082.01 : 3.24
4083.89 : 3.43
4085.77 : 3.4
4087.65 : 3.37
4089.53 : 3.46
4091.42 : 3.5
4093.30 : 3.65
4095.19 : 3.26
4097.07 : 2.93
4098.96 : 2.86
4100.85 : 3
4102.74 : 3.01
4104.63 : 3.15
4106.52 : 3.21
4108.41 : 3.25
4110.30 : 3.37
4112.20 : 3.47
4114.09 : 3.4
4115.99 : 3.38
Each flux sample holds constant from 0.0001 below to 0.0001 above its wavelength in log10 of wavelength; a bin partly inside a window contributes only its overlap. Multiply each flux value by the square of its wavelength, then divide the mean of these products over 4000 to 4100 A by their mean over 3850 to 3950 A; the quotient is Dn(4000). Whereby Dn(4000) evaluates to 1.75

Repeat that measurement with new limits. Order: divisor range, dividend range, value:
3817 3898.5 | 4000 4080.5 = 1.91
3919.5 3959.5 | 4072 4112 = 1.78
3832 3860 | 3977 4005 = 1.81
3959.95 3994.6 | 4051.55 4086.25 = 1.49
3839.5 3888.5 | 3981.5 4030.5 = 1.89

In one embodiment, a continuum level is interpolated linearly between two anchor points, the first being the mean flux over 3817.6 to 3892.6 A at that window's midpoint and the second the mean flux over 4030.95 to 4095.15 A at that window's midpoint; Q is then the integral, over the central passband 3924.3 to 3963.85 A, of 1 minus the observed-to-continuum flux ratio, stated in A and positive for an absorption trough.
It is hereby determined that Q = 7.70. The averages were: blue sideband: 1.83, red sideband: 3.22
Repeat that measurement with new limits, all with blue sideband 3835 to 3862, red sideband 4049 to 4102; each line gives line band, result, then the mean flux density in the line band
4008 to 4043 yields -4.7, 3.3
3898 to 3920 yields -3.0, 2.47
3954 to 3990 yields 5.6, 2.18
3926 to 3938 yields 4.2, 1.5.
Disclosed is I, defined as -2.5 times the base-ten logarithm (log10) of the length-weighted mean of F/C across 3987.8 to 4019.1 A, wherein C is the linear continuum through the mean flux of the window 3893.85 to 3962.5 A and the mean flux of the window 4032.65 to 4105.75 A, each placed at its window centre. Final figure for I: -0.22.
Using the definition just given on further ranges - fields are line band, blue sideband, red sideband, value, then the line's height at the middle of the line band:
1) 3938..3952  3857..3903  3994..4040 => 0.304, 2.65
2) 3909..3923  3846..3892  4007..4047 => -0.077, 2.31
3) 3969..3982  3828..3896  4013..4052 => 0.436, 2.78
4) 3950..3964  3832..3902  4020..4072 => 0.081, 2.57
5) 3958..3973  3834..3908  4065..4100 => 0.388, 2.54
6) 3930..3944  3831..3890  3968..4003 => 0.442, 2.3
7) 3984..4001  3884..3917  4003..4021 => 0.039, 3.22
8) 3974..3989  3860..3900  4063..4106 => 0.045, 2.6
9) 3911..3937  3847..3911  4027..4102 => 0.141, 2.32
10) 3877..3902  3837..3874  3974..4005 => -0.027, 2.08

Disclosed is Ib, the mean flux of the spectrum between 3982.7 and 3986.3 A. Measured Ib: 2.77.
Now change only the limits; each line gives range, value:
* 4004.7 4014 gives 3.42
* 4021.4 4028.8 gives 3.46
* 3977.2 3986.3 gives 2.45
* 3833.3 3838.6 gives 1.42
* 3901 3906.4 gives 2.35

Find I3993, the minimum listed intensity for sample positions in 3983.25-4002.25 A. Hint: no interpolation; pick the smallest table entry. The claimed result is 2.77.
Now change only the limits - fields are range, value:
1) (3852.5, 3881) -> 1.62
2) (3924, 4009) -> 1.17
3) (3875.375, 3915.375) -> 1.66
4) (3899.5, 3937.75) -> 1.26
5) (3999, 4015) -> 3.23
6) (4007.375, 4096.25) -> 2.93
